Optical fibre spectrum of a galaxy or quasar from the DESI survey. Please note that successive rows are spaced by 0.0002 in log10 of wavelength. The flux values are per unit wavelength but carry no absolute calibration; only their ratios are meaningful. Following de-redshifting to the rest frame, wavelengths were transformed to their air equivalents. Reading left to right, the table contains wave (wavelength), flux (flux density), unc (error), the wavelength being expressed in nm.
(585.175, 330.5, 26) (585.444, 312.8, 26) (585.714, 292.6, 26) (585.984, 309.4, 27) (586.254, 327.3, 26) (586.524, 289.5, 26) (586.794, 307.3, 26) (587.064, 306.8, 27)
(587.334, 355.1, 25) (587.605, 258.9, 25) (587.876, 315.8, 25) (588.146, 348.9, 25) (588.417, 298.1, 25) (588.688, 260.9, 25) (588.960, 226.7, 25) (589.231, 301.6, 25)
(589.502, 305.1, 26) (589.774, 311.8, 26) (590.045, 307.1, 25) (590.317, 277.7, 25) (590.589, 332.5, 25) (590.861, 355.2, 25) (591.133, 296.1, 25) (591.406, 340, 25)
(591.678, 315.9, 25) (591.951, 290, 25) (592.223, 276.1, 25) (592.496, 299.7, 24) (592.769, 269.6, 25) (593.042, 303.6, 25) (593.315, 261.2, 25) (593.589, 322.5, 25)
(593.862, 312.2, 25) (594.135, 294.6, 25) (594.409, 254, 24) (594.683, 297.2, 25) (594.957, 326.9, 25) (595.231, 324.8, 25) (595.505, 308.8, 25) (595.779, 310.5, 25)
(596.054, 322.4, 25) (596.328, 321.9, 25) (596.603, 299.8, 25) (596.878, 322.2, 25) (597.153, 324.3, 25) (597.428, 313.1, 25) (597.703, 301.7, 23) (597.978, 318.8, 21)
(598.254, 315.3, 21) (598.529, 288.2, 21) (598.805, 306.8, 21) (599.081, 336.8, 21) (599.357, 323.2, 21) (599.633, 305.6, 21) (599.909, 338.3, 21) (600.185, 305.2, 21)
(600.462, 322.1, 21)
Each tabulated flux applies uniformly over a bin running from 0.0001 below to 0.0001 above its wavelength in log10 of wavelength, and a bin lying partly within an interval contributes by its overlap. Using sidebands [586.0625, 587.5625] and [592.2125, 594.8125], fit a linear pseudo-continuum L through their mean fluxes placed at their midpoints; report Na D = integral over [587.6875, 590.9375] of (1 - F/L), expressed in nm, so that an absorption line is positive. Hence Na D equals 0.03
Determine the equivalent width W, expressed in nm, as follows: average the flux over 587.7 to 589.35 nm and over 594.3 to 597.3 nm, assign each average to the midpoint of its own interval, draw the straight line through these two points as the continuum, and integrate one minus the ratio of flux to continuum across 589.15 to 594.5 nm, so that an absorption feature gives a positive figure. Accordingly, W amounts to -0.03 nm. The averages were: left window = 291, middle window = 302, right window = 311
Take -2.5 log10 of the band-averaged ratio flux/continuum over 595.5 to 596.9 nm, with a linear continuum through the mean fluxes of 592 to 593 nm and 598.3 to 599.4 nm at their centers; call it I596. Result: -0.05 mag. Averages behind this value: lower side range 285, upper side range 313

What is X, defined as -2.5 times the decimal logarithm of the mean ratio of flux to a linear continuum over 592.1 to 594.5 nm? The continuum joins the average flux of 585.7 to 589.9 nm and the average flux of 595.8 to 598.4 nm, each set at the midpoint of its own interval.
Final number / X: 0.075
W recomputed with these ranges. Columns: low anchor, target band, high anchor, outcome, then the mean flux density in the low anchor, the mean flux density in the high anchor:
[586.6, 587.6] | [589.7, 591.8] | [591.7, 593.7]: -0.136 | 313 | 290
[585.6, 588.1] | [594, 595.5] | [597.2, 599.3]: 0.053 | 309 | 313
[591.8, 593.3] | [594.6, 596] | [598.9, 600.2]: -0.067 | 286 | 323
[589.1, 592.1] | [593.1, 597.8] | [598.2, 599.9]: 0.098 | 312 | 315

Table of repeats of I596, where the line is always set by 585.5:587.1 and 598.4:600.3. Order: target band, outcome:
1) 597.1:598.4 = 0.00 mag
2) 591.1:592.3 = 0.01 mag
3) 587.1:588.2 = -0.03 mag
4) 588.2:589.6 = 0.10 mag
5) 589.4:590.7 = 0.01 mag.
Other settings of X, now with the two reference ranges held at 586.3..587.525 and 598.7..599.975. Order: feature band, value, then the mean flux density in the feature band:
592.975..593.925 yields 0.07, 299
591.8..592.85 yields 0.12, 285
